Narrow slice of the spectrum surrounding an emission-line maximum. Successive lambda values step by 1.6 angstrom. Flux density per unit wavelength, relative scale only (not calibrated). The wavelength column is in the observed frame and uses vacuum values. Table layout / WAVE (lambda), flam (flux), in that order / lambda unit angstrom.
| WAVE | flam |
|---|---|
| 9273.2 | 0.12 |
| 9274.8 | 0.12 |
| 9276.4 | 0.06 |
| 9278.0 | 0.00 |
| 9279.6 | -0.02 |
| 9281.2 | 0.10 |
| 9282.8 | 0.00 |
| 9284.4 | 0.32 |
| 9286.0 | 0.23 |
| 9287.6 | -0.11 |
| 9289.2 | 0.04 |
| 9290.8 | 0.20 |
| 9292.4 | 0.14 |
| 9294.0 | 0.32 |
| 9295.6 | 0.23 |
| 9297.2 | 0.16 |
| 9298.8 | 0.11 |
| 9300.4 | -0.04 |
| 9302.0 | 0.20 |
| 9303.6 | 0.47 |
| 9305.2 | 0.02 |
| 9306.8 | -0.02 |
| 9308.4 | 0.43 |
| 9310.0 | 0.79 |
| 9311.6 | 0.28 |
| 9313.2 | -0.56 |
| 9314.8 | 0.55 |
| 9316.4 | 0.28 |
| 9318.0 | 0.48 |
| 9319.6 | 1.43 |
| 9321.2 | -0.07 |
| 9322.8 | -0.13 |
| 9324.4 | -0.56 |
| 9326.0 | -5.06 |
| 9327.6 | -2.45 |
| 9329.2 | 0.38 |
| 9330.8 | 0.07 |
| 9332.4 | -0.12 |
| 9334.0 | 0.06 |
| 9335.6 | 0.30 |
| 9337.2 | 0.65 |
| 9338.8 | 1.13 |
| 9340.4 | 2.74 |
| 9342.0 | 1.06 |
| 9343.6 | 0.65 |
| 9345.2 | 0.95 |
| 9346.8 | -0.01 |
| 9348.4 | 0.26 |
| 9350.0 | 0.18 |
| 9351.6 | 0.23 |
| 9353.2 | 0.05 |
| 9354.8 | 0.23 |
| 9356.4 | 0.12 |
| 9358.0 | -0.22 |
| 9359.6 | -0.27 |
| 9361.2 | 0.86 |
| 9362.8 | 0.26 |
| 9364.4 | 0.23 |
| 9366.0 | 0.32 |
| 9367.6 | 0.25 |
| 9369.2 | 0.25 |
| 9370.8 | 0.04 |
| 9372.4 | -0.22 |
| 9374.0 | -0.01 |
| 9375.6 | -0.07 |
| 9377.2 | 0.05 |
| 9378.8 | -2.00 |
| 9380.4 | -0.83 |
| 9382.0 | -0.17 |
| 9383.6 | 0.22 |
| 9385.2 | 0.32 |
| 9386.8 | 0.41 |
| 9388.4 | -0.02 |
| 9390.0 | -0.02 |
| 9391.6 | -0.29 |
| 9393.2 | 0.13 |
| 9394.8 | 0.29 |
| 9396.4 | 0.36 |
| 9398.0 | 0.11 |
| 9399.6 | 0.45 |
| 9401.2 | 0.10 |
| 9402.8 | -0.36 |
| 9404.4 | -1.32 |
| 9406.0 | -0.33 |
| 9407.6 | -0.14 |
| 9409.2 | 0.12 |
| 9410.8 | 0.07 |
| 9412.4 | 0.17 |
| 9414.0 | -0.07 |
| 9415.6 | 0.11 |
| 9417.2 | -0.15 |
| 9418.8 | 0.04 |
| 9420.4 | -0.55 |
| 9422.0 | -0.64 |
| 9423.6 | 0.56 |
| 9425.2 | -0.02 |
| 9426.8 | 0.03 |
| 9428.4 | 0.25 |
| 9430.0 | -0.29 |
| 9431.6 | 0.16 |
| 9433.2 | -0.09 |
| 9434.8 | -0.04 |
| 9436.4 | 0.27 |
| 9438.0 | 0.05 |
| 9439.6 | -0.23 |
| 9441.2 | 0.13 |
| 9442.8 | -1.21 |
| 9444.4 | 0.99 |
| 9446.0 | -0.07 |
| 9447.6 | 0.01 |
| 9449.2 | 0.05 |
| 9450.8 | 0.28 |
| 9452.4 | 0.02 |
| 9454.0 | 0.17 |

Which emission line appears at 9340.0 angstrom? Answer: [O III]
